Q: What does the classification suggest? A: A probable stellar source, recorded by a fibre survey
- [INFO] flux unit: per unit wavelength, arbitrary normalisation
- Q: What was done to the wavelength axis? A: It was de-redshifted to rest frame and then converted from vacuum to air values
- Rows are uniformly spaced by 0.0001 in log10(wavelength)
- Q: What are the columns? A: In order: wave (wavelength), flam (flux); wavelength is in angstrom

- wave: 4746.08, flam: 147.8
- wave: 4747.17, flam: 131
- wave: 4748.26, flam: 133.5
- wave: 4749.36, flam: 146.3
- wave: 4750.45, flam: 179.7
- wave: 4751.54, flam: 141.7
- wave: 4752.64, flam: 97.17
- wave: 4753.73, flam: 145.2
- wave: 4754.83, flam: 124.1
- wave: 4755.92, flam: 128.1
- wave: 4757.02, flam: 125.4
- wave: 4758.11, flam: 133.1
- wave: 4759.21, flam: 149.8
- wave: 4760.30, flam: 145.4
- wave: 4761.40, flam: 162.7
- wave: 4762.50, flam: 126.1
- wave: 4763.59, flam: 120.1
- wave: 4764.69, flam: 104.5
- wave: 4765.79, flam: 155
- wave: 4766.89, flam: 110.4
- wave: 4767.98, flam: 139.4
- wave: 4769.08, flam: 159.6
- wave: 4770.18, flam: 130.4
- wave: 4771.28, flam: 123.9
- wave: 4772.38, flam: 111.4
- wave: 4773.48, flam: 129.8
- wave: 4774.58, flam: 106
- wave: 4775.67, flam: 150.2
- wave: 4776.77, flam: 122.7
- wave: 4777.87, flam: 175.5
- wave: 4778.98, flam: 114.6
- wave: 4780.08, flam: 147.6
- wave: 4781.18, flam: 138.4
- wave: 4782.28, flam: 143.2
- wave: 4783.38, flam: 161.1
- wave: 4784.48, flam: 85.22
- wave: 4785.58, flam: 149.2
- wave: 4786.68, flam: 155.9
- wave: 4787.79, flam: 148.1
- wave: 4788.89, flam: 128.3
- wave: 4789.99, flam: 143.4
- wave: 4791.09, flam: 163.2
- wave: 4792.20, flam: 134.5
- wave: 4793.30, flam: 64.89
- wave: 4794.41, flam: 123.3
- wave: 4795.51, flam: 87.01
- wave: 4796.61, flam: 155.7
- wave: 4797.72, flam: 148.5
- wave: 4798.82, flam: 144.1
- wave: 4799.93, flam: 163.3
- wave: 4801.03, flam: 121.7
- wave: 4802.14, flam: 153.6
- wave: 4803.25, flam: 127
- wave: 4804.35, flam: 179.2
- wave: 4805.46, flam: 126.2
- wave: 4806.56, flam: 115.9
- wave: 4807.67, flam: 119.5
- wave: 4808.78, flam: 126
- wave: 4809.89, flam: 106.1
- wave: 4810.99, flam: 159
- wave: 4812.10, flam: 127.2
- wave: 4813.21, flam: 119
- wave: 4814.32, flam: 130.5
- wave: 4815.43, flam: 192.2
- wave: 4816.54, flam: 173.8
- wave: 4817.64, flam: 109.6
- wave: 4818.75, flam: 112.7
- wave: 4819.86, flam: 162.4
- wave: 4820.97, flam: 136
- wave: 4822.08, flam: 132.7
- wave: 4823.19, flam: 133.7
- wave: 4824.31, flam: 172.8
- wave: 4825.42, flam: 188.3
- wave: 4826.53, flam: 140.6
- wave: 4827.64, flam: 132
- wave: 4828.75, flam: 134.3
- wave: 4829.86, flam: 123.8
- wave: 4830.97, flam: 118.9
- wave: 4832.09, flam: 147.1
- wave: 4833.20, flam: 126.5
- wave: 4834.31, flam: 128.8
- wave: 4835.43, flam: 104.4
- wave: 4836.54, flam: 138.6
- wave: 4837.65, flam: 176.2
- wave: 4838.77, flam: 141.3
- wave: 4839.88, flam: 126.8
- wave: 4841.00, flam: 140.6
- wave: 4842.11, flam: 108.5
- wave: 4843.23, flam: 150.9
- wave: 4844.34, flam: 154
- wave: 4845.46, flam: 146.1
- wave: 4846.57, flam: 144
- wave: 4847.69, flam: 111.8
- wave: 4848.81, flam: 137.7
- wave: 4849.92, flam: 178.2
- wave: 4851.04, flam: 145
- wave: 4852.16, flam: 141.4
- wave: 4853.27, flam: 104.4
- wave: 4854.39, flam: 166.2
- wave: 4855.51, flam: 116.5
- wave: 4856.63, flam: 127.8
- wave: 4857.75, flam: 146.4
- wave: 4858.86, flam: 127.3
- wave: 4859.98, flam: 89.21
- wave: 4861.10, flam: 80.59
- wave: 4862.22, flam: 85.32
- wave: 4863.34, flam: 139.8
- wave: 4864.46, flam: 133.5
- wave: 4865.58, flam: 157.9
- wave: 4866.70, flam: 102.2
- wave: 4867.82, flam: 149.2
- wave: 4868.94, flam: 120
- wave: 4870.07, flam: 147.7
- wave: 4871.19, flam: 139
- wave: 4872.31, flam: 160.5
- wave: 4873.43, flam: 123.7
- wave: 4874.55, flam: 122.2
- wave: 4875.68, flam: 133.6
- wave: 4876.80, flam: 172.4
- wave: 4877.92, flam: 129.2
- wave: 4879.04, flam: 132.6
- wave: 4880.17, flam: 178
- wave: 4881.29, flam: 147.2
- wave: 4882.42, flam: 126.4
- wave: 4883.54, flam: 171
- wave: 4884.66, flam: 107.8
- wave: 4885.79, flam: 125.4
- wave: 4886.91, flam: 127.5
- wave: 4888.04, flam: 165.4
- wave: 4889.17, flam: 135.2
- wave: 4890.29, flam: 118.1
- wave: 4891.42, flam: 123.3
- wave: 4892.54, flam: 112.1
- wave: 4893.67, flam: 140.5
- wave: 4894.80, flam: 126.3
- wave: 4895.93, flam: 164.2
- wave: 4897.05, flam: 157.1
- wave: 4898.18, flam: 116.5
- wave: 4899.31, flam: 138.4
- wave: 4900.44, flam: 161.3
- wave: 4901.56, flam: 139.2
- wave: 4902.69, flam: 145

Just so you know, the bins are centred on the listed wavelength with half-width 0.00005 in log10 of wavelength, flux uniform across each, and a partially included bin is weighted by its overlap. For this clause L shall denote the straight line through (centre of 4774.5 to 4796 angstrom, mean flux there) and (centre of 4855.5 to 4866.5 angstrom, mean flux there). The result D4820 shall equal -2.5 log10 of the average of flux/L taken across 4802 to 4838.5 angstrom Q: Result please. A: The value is -0.095 mag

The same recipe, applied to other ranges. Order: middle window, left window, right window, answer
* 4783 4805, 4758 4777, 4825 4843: -0.02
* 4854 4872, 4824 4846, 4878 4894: 0.09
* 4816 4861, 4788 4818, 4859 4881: -0.03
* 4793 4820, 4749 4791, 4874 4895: 0.02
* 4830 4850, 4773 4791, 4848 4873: -0.03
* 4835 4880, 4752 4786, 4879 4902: 0.02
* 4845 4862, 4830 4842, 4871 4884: 0.07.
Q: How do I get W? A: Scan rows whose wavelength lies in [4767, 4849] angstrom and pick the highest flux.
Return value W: 192.2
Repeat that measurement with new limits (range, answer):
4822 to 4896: 188.3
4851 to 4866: 166.2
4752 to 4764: 162.7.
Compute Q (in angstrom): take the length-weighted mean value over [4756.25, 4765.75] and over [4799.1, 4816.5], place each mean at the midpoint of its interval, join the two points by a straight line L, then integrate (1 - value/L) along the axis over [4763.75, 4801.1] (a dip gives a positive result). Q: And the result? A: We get 0.79 angstrom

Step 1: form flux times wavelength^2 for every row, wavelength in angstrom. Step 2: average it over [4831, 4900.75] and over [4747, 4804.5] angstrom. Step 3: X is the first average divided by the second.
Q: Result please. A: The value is 1.0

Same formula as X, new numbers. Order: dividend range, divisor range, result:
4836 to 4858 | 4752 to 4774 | 1.11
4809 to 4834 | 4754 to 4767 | 1.08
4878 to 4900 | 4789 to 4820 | 1.05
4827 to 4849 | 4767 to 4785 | 1.04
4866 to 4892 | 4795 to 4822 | 1.03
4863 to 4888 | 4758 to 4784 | 1.07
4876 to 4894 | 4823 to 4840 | 1.01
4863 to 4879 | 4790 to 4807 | 1.06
